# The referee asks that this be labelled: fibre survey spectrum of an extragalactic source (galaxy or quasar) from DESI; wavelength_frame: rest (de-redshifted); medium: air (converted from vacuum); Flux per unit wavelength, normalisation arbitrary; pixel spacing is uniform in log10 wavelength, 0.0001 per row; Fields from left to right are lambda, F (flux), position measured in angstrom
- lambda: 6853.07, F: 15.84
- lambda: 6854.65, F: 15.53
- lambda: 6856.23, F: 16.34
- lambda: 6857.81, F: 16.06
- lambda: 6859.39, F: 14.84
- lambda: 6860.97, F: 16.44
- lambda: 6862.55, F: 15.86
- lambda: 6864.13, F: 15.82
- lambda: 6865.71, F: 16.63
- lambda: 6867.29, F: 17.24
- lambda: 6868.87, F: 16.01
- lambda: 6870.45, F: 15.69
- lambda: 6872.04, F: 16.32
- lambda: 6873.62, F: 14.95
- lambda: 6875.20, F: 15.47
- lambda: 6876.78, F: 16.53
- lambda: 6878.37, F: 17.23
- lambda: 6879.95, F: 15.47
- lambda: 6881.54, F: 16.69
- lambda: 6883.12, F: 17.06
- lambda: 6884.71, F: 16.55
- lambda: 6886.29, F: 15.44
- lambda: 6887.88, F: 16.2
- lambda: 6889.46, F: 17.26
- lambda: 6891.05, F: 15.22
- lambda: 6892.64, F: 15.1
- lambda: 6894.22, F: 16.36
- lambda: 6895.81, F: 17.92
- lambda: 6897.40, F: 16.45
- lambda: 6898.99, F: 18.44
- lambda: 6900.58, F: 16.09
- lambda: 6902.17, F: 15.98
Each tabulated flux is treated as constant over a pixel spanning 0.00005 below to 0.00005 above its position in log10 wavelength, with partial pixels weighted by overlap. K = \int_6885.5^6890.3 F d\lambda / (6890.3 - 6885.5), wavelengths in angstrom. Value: 16.3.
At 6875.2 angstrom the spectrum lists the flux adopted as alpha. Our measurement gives 15.47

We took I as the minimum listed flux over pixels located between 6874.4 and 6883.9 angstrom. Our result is 15.47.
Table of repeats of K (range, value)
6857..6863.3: 15.8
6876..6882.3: 16.5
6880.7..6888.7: 16.4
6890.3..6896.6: 16.2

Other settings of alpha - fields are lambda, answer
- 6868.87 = 16.01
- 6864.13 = 15.82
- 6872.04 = 16.32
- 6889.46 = 17.26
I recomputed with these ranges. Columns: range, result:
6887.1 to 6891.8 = 15.22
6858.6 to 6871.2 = 14.84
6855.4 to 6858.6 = 16.06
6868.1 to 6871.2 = 15.69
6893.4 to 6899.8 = 16.36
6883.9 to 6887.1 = 15.44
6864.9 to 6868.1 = 16.63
